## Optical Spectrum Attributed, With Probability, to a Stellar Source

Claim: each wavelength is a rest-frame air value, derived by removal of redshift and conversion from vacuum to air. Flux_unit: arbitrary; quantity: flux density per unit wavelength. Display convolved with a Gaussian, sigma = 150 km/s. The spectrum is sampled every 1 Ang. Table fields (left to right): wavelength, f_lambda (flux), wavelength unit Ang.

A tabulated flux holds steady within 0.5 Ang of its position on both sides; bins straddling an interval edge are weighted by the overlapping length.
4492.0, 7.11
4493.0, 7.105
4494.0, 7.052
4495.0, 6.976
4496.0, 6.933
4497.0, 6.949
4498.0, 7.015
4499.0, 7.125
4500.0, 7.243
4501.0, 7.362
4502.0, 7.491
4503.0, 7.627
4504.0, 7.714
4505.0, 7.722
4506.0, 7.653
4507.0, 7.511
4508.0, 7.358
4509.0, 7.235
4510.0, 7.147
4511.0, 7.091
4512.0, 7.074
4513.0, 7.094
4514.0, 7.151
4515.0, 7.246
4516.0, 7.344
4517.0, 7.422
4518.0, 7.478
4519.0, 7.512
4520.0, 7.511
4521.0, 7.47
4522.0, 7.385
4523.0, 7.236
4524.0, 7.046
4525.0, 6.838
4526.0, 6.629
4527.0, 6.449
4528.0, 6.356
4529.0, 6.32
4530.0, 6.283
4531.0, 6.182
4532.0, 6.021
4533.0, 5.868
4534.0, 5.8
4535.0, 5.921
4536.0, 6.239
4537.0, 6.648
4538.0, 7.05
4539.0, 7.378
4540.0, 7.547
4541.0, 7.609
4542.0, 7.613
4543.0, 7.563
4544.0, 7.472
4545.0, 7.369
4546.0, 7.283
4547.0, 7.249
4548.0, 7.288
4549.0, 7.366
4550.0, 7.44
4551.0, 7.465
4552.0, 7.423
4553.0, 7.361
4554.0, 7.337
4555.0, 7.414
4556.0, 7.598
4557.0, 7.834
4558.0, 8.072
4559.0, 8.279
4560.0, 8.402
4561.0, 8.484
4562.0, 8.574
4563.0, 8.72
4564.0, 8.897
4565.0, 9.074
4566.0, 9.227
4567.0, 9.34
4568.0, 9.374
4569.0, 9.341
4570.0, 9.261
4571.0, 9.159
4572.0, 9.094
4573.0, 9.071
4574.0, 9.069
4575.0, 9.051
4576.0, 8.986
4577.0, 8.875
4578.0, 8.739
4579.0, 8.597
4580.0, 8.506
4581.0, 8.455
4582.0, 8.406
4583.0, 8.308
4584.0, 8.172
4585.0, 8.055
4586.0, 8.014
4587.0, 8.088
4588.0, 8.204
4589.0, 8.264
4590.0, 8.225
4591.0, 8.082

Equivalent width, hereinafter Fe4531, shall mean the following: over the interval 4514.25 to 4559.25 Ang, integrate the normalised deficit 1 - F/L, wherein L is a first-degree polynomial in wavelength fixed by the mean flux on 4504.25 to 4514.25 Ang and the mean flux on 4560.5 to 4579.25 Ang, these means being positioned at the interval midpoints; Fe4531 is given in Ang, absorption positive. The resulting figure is 5.4 Ang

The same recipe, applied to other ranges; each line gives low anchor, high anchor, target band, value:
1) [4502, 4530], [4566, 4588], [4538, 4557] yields 1.3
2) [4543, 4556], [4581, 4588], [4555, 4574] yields -2.5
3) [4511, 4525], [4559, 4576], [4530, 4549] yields 2.7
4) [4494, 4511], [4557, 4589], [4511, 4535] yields 2.7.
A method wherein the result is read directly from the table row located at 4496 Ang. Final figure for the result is 6.933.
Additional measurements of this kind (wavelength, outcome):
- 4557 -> 7.834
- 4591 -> 8.082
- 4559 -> 8.279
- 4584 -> 8.172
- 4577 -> 8.875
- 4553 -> 7.361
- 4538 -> 7.05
